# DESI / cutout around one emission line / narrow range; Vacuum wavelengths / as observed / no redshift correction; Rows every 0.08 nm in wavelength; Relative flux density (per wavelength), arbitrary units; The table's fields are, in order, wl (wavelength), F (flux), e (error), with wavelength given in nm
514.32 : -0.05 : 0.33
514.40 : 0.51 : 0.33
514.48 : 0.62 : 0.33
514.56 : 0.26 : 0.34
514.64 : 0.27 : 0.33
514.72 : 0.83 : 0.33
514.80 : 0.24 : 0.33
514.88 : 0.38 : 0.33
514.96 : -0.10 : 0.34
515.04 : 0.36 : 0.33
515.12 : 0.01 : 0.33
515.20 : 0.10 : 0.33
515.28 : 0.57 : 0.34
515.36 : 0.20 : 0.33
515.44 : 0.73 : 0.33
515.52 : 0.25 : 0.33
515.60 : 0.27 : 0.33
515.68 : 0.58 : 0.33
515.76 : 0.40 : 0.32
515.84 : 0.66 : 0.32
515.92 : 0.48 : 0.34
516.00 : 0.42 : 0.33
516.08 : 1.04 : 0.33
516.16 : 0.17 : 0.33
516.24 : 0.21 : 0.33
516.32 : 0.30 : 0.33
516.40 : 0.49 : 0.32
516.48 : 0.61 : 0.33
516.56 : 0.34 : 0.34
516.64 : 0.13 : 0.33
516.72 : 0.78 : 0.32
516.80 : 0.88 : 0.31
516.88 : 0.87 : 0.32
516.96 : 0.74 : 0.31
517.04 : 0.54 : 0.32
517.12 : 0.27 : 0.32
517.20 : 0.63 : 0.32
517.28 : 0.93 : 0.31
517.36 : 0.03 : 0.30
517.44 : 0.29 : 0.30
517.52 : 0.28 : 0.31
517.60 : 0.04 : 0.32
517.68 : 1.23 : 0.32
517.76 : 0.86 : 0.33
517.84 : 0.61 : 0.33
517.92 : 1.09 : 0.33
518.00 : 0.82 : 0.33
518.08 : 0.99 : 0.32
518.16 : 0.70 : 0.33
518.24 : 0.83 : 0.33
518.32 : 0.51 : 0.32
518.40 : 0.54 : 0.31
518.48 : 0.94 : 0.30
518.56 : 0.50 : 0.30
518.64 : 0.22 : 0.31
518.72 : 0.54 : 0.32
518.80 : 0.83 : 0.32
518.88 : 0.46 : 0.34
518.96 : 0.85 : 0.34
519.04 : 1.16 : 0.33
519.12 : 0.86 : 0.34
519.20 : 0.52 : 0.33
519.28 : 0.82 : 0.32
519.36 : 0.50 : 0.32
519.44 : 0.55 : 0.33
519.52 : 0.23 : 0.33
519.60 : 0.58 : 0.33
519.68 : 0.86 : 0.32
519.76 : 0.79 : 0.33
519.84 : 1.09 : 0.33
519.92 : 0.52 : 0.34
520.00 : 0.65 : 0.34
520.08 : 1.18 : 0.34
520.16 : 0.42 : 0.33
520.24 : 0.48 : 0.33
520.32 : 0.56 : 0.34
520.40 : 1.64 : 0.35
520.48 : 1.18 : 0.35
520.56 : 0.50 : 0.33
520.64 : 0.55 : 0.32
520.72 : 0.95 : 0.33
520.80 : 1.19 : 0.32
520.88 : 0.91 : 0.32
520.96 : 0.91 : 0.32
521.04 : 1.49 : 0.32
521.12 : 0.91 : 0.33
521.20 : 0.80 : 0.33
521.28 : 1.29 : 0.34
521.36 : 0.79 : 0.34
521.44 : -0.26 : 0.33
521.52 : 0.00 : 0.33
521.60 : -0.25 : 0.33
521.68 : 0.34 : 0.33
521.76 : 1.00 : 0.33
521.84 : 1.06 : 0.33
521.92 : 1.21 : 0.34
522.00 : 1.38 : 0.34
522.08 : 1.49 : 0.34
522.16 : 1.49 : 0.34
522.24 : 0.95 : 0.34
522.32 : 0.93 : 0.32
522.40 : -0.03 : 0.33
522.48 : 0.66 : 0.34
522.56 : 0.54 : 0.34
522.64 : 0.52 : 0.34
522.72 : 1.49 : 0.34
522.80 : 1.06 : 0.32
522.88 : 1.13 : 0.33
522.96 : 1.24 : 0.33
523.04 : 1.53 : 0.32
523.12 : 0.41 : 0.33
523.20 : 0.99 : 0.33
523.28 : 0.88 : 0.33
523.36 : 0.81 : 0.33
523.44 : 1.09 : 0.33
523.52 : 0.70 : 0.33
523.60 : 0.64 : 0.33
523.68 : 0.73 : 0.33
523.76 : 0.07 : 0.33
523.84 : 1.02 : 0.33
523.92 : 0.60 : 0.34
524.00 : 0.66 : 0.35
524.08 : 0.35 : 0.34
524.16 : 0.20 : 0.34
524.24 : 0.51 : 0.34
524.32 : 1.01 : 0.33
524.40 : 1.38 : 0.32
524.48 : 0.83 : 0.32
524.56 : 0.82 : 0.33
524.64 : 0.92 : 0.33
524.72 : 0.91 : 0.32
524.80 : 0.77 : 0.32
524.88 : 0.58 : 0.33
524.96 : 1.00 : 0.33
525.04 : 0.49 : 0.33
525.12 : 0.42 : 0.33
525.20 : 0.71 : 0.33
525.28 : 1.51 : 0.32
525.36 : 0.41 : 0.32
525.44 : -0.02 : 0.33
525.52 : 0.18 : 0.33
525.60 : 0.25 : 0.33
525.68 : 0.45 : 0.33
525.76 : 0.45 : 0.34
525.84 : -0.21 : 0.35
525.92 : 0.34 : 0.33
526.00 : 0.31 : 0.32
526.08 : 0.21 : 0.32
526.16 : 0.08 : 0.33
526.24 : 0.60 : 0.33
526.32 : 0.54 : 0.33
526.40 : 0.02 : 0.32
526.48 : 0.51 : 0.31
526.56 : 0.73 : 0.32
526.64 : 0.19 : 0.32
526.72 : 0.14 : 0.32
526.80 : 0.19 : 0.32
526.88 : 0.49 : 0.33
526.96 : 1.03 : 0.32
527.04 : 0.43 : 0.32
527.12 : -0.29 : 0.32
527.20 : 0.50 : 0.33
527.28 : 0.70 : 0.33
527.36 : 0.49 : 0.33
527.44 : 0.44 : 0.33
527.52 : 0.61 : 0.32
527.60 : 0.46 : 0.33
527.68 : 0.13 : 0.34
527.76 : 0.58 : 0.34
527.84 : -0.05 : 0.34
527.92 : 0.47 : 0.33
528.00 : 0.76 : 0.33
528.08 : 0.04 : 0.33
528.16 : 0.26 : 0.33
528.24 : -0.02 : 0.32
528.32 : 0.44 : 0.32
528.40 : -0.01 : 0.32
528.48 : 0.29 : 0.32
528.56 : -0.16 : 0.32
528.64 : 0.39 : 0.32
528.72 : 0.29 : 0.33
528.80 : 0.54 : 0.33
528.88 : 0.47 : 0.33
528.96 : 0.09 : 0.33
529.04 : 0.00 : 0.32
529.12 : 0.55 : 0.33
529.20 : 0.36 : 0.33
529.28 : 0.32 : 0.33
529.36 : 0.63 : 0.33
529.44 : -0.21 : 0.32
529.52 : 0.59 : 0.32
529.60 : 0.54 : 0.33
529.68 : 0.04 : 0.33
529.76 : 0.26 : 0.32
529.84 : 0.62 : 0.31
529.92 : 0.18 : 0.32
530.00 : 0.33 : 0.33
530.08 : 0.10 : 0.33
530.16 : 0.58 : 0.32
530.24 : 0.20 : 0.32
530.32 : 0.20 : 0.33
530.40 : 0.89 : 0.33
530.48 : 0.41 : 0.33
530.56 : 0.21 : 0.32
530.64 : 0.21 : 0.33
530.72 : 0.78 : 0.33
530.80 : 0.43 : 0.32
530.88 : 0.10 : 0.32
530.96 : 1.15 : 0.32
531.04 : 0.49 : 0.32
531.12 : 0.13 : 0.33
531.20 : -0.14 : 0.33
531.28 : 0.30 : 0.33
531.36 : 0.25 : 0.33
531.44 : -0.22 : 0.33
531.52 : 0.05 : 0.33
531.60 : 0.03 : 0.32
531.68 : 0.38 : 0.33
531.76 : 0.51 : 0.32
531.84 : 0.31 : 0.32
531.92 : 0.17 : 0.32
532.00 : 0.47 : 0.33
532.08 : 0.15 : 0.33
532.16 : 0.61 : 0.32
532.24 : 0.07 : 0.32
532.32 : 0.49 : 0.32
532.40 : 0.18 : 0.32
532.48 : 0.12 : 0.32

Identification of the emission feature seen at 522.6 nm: C IV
